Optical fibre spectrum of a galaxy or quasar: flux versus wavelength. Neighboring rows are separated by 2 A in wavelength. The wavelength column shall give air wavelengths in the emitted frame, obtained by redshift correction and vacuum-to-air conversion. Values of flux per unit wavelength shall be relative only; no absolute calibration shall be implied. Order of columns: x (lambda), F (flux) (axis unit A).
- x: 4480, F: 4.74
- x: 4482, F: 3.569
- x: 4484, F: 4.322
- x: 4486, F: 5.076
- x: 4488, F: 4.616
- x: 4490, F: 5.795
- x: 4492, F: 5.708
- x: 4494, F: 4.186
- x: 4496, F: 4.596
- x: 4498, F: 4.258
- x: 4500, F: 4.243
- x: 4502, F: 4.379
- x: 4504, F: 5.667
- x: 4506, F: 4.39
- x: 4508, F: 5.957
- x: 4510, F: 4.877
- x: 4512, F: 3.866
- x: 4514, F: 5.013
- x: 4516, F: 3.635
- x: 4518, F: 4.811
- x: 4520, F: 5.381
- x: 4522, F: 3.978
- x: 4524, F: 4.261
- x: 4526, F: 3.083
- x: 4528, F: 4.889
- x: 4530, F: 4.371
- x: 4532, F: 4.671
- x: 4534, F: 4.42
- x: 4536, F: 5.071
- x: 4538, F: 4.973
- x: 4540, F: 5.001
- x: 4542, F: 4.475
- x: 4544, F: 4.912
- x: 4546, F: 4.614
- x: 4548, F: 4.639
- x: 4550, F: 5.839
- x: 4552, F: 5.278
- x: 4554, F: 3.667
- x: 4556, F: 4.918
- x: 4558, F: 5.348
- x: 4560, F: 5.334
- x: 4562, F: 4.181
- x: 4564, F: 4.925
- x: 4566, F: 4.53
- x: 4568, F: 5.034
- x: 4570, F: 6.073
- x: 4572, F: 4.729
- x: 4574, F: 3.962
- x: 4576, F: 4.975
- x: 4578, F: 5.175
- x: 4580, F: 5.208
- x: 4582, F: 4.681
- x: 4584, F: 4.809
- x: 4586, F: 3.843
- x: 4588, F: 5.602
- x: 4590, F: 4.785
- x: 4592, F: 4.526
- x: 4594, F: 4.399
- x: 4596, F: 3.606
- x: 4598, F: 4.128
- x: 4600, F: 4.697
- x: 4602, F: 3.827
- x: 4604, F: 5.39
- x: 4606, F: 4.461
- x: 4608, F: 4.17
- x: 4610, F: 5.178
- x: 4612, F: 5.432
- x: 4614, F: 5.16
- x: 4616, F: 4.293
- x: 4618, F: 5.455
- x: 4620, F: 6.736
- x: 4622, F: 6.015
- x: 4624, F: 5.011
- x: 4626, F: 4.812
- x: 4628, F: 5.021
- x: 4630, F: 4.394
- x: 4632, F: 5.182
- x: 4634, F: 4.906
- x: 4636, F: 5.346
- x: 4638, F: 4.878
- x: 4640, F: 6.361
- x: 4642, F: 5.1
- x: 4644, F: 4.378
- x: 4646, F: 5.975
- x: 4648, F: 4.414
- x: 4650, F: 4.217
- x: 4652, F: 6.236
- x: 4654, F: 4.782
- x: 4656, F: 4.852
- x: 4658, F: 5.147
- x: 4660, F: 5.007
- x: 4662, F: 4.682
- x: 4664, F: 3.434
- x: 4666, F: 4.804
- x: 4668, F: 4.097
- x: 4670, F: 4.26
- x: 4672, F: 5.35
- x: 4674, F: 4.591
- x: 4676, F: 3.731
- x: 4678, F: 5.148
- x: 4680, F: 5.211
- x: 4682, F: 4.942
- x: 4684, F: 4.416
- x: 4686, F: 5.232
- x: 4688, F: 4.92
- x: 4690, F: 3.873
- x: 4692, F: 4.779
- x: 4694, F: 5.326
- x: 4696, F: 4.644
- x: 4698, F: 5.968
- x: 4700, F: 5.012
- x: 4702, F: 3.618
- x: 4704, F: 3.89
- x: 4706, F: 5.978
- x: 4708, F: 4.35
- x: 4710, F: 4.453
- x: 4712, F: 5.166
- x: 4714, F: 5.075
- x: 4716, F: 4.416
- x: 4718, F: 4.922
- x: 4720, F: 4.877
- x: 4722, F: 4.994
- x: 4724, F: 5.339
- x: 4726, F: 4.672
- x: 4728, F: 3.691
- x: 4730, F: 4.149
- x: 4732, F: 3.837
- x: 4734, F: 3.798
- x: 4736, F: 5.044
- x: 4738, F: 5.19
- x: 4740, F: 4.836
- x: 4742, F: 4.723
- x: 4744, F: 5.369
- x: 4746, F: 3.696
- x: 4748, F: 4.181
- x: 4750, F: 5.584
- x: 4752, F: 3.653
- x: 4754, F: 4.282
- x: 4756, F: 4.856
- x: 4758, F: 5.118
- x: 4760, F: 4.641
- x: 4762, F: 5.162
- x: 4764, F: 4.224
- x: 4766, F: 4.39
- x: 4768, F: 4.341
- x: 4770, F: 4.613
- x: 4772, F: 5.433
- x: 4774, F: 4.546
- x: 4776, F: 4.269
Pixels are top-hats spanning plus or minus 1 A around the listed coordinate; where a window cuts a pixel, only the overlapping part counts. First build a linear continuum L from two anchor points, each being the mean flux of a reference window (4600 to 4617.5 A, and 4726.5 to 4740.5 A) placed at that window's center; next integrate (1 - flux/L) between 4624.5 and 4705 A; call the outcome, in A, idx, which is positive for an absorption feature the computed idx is -4.3 A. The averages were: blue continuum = 4.76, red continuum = 4.36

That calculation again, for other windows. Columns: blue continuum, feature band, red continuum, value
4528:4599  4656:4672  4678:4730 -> 0.7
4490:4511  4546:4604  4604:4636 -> 3.0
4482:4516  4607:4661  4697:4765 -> -4.9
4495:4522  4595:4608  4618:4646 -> 2.0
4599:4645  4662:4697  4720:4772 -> 1.5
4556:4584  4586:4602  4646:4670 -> 1.4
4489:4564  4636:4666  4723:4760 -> -2.2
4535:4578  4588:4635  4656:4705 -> -0.8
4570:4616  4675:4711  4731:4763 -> -0.8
